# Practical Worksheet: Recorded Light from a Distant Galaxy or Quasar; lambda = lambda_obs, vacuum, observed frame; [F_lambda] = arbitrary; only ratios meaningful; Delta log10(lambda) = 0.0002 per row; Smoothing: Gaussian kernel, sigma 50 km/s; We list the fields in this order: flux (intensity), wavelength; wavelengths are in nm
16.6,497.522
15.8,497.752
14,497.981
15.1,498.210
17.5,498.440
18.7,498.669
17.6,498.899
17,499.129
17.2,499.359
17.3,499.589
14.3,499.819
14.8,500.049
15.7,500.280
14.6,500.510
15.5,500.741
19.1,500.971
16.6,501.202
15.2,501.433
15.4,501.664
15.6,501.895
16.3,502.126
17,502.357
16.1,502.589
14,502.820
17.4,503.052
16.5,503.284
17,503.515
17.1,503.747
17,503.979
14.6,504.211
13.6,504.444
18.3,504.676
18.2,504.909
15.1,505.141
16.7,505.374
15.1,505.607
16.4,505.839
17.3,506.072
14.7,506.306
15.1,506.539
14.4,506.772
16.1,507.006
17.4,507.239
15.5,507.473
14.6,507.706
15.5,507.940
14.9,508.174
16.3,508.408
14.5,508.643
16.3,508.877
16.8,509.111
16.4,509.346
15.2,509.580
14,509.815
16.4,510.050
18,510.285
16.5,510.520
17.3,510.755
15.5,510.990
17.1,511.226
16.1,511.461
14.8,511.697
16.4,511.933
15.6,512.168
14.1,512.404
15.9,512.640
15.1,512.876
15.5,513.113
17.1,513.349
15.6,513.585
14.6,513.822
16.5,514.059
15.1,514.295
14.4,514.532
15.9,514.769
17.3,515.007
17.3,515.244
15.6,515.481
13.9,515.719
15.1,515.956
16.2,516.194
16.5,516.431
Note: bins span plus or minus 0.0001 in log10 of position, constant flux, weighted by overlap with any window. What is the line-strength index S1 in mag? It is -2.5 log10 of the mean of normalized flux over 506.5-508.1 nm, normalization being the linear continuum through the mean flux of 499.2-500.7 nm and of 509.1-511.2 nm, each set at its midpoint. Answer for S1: 0.04 mag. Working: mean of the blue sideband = 15.7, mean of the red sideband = 16.2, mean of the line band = 15.5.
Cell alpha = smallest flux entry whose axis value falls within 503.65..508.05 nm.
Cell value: 13.6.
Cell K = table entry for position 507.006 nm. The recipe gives 16.1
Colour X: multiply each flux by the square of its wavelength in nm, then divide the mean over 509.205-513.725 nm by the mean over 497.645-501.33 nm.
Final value 1.02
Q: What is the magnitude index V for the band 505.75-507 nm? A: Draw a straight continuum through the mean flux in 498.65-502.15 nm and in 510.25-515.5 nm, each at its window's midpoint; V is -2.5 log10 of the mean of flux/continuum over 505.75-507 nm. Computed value 0.03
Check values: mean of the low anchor 16.2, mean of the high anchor 15.9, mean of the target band 15.6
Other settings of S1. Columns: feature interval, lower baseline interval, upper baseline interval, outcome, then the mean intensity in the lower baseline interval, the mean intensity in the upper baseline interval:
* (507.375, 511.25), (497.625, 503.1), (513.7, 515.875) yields -0.006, 16.1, 15.6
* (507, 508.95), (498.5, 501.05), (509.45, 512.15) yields 0.039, 16.5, 16.1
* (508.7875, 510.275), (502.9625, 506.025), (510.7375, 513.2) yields -0.005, 16.4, 15.7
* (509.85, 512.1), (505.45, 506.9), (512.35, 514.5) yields -0.057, 15.5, 15.5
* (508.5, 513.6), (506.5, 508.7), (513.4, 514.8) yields -0.034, 15.5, 15.4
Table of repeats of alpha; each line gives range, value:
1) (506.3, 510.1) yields 14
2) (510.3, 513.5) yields 14.1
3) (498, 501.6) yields 14.3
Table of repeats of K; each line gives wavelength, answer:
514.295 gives 15.1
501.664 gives 15.4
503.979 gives 17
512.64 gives 15.9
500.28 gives 15.7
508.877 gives 16.3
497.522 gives 16.6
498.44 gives 17.5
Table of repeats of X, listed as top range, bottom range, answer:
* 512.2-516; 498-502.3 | 1.01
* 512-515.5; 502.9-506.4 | 1.00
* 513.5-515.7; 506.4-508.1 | 1.04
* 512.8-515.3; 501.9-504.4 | 1.02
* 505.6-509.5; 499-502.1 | 1.01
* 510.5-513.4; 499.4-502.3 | 1.04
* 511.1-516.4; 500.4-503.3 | 1.02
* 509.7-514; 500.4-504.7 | 1.02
